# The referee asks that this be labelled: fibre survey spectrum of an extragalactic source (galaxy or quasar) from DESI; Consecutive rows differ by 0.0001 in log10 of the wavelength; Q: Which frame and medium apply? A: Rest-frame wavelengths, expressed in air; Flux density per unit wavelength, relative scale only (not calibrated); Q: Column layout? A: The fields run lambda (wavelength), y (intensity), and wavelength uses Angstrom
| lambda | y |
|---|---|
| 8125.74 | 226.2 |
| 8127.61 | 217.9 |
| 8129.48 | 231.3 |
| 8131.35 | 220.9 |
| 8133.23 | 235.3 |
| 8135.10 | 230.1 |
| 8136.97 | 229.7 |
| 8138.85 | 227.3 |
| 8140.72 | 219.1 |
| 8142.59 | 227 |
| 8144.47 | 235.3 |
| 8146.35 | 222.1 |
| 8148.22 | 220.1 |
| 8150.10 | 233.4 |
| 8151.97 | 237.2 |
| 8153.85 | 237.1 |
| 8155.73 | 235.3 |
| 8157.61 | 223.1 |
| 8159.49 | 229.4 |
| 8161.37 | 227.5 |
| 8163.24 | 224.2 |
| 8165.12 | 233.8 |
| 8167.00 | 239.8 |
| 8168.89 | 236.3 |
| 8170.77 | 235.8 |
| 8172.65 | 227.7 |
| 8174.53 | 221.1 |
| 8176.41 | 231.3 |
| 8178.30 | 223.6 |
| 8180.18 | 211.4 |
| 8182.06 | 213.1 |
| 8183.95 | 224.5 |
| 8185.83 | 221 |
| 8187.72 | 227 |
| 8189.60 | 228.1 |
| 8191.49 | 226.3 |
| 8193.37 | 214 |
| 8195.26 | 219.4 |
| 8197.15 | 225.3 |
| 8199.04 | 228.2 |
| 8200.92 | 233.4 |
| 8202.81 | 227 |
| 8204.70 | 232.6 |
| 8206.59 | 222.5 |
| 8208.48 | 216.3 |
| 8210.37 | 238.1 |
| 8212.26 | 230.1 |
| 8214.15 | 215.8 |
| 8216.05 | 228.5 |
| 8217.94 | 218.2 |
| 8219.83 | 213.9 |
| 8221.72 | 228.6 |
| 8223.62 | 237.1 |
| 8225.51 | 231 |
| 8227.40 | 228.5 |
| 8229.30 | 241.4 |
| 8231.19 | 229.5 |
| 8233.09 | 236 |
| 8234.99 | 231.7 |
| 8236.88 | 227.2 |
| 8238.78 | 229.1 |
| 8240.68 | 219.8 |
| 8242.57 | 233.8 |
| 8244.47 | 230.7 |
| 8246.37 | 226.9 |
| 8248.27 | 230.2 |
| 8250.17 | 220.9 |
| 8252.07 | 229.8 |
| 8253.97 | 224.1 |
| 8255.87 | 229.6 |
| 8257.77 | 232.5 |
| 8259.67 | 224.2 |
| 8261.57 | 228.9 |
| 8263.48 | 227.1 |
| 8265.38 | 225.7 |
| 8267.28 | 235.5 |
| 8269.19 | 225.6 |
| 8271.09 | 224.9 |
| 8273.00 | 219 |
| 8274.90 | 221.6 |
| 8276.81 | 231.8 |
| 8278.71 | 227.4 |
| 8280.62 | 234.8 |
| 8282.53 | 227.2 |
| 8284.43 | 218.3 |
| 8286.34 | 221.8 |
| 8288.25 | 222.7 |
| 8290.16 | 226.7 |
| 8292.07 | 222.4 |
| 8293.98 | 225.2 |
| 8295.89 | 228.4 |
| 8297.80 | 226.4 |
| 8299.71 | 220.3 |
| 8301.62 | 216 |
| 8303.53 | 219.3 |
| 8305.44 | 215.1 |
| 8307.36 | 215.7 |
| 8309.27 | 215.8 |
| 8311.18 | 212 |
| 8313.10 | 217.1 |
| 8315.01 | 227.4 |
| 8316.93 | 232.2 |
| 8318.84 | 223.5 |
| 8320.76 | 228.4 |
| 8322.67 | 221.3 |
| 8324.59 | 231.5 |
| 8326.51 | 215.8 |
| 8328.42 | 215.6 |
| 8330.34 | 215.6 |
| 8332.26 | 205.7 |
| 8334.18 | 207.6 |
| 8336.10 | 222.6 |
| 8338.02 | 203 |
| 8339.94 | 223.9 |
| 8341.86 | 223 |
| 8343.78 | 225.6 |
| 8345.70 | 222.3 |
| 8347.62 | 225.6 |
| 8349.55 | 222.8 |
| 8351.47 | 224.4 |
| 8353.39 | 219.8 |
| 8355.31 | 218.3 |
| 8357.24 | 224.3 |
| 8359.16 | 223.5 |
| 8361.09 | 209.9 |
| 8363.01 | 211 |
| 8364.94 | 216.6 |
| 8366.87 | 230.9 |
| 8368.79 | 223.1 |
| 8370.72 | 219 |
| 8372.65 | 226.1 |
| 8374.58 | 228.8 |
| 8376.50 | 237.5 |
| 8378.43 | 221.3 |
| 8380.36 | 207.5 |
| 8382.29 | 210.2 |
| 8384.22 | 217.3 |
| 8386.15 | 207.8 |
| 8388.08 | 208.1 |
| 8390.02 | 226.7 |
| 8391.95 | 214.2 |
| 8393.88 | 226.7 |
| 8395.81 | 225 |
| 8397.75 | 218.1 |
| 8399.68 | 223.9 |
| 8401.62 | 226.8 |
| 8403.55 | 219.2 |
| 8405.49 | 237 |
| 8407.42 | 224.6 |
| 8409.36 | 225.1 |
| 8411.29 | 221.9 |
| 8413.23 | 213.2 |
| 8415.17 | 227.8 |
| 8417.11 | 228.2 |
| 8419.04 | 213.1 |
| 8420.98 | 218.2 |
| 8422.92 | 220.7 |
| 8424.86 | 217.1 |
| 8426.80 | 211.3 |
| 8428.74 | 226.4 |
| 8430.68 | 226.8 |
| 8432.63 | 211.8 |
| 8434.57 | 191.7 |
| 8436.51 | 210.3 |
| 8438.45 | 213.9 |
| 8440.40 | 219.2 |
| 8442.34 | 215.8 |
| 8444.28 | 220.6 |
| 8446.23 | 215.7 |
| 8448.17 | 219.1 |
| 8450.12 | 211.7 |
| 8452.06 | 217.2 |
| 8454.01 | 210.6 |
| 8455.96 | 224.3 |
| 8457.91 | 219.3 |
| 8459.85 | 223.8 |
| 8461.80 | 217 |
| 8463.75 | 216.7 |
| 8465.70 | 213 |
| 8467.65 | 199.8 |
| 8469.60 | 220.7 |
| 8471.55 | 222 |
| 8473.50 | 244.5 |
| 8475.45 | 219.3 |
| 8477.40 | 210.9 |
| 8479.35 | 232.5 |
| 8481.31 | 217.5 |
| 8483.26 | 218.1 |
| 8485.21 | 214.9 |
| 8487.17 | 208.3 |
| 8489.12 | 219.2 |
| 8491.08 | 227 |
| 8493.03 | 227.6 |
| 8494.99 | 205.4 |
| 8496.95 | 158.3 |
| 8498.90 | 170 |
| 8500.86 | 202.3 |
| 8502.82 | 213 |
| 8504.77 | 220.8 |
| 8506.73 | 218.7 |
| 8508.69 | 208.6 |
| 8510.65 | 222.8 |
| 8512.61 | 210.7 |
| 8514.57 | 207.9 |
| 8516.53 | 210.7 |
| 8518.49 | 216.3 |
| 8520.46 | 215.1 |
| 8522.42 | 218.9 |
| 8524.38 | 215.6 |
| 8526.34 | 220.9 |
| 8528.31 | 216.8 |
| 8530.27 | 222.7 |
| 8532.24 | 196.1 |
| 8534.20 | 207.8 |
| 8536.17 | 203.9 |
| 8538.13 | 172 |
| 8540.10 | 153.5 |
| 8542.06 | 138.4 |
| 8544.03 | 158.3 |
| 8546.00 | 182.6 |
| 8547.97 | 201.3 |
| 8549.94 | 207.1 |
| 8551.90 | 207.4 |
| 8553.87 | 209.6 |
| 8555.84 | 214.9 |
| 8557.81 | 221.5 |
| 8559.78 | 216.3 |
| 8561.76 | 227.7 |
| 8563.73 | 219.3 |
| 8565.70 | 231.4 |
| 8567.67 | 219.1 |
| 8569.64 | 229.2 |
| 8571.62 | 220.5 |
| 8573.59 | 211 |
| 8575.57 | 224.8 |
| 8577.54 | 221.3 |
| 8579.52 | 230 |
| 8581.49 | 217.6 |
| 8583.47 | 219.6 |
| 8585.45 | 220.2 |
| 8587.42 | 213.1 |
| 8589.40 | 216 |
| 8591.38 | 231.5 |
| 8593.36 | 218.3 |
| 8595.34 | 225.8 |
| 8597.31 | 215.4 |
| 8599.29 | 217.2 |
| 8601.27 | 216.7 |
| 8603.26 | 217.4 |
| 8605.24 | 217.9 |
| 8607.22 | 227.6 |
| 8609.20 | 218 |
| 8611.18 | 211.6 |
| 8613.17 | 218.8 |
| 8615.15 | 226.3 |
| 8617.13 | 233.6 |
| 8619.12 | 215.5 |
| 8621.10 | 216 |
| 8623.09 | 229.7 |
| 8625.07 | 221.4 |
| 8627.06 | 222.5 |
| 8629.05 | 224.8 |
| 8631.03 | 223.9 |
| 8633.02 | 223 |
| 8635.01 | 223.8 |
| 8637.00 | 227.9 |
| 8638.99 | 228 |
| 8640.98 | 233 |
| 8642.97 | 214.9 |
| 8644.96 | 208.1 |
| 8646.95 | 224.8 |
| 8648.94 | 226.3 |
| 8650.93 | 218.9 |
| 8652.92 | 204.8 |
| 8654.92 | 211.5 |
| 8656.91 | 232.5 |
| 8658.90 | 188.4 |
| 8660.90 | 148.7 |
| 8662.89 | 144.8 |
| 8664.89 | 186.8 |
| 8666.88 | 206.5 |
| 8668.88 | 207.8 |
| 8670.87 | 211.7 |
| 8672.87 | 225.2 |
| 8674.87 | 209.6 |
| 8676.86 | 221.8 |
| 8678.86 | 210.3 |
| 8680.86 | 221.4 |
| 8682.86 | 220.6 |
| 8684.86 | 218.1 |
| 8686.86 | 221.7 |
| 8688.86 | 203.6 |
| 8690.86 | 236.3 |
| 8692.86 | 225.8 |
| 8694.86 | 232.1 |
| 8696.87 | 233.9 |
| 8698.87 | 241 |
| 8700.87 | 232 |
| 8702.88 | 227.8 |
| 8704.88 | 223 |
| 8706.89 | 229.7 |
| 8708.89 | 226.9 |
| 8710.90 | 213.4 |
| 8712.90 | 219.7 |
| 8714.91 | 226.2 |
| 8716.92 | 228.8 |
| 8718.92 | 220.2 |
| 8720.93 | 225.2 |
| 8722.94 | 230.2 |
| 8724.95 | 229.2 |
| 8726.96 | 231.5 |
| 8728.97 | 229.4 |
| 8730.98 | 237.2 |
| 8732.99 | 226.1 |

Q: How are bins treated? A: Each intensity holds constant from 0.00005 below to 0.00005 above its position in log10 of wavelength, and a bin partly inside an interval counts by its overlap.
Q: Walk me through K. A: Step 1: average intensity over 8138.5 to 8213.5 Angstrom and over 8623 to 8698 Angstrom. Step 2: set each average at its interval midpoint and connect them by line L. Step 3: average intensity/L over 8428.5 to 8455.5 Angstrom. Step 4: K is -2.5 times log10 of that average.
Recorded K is 0.03 mag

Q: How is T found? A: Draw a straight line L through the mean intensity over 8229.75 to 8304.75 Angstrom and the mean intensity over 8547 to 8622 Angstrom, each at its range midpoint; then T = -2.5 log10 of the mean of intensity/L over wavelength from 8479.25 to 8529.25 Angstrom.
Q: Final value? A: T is 0.05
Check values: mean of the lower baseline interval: 227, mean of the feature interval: 212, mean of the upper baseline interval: 219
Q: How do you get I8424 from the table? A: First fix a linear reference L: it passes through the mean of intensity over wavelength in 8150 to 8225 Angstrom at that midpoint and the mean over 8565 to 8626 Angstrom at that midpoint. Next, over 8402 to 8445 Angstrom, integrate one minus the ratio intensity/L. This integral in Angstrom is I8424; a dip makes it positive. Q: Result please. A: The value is 0.9 Angstrom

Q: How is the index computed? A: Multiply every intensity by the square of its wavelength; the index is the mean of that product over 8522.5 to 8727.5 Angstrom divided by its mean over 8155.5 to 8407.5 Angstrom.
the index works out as 1.0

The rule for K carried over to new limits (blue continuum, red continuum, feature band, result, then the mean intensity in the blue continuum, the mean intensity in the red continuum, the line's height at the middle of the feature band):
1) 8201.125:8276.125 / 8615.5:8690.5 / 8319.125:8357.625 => 0.02 mag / 228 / 214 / 224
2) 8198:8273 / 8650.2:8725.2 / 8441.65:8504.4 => 0.04 mag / 228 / 216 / 222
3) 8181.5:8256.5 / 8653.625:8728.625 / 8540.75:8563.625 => 0.11 mag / 227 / 217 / 220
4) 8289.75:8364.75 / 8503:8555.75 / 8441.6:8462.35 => -0.04 mag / 220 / 203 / 209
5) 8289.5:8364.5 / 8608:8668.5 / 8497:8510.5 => 0.07 mag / 220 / 214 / 217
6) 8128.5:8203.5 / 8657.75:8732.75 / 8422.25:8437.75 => 0.04 mag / 227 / 218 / 222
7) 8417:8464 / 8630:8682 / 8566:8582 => -0.05 mag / 217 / 211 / 213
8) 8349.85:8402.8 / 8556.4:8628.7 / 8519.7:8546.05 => 0.14 mag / 220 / 221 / 221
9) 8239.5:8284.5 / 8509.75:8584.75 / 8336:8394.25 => 0.00 mag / 227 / 209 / 221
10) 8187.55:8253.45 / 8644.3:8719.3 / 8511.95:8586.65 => 0.05 mag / 227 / 216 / 219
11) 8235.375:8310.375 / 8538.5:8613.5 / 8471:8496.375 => -0.02 mag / 225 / 212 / 216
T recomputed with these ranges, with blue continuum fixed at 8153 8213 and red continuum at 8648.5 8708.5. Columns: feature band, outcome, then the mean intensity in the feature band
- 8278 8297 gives -0.005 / 225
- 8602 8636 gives -0.030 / 222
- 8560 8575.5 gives -0.026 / 222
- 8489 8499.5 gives 0.093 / 201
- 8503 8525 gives 0.017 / 215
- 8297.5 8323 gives 0.015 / 221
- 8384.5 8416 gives -0.001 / 221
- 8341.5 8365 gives 0.009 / 221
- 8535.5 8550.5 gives 0.232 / 176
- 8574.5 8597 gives -0.024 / 221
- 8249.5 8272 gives -0.012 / 228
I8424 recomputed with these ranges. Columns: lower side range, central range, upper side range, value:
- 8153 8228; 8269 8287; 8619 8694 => -0.1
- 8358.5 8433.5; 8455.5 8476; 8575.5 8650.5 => 0.1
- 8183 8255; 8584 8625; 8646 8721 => -0.5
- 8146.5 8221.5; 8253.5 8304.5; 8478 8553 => -1.2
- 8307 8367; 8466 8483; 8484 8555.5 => -1.1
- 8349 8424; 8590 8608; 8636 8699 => -0.4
